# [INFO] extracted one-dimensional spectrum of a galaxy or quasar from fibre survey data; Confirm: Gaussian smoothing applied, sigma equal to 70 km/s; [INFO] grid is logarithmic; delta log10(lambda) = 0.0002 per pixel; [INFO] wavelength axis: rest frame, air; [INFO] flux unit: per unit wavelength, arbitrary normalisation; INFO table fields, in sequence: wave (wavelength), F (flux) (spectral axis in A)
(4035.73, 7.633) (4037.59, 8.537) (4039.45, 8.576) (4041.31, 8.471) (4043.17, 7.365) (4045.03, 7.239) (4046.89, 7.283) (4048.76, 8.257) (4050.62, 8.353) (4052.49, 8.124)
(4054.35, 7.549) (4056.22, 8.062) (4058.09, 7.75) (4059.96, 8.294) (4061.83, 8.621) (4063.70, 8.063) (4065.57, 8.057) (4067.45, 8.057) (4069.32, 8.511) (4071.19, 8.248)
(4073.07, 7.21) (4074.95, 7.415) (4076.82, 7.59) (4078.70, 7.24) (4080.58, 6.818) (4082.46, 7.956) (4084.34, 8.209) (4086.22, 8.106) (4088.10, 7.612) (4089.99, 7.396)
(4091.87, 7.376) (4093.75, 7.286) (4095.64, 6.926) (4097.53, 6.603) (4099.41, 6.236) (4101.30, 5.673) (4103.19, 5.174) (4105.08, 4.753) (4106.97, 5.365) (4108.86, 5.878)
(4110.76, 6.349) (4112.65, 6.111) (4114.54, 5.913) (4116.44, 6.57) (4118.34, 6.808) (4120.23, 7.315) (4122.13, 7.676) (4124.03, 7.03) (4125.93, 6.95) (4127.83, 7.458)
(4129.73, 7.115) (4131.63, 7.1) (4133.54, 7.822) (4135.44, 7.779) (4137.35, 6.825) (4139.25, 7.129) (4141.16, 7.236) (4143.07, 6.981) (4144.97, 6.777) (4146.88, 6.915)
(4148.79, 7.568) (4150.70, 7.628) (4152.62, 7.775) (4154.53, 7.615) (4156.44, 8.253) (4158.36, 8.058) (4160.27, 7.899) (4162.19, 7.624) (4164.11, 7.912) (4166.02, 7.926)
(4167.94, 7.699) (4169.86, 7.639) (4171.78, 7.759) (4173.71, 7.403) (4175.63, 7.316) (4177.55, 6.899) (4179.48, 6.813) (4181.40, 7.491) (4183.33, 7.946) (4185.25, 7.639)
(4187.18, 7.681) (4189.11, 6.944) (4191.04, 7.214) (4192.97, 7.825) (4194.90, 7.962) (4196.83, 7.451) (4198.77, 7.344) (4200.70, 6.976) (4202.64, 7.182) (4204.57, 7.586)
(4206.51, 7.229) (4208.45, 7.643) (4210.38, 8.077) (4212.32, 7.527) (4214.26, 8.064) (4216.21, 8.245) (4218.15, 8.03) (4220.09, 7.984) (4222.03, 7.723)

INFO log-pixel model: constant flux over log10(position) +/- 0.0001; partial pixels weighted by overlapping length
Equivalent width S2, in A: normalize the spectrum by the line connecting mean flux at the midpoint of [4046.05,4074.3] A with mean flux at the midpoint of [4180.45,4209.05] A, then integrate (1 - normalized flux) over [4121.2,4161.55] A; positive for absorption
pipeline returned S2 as 1.5 A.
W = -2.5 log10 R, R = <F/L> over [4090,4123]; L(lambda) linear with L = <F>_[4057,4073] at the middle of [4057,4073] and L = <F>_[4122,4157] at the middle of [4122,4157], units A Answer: 0.20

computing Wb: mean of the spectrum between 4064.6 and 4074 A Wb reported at 8.02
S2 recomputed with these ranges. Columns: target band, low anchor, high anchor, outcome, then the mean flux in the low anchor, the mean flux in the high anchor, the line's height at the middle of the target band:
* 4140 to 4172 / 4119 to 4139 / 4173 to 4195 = -1.1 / 7.3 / 7.41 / 7.35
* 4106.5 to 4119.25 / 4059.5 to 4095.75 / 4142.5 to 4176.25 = 2.5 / 7.76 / 7.61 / 7.69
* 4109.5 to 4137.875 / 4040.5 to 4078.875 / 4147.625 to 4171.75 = 3.1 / 7.91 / 7.79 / 7.83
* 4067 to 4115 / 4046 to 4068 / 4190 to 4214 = 6.1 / 8.04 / 7.52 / 7.92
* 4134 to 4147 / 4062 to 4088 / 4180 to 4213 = 0.9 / 7.82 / 7.51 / 7.65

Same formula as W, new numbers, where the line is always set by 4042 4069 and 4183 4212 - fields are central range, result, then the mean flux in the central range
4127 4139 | 0.05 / 7.34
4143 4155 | 0.05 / 7.34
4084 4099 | 0.07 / 7.37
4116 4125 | 0.09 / 7.11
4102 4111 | 0.39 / 5.44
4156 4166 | -0.04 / 7.93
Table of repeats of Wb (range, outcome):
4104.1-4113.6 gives 5.69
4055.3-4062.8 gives 8.18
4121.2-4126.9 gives 7.22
